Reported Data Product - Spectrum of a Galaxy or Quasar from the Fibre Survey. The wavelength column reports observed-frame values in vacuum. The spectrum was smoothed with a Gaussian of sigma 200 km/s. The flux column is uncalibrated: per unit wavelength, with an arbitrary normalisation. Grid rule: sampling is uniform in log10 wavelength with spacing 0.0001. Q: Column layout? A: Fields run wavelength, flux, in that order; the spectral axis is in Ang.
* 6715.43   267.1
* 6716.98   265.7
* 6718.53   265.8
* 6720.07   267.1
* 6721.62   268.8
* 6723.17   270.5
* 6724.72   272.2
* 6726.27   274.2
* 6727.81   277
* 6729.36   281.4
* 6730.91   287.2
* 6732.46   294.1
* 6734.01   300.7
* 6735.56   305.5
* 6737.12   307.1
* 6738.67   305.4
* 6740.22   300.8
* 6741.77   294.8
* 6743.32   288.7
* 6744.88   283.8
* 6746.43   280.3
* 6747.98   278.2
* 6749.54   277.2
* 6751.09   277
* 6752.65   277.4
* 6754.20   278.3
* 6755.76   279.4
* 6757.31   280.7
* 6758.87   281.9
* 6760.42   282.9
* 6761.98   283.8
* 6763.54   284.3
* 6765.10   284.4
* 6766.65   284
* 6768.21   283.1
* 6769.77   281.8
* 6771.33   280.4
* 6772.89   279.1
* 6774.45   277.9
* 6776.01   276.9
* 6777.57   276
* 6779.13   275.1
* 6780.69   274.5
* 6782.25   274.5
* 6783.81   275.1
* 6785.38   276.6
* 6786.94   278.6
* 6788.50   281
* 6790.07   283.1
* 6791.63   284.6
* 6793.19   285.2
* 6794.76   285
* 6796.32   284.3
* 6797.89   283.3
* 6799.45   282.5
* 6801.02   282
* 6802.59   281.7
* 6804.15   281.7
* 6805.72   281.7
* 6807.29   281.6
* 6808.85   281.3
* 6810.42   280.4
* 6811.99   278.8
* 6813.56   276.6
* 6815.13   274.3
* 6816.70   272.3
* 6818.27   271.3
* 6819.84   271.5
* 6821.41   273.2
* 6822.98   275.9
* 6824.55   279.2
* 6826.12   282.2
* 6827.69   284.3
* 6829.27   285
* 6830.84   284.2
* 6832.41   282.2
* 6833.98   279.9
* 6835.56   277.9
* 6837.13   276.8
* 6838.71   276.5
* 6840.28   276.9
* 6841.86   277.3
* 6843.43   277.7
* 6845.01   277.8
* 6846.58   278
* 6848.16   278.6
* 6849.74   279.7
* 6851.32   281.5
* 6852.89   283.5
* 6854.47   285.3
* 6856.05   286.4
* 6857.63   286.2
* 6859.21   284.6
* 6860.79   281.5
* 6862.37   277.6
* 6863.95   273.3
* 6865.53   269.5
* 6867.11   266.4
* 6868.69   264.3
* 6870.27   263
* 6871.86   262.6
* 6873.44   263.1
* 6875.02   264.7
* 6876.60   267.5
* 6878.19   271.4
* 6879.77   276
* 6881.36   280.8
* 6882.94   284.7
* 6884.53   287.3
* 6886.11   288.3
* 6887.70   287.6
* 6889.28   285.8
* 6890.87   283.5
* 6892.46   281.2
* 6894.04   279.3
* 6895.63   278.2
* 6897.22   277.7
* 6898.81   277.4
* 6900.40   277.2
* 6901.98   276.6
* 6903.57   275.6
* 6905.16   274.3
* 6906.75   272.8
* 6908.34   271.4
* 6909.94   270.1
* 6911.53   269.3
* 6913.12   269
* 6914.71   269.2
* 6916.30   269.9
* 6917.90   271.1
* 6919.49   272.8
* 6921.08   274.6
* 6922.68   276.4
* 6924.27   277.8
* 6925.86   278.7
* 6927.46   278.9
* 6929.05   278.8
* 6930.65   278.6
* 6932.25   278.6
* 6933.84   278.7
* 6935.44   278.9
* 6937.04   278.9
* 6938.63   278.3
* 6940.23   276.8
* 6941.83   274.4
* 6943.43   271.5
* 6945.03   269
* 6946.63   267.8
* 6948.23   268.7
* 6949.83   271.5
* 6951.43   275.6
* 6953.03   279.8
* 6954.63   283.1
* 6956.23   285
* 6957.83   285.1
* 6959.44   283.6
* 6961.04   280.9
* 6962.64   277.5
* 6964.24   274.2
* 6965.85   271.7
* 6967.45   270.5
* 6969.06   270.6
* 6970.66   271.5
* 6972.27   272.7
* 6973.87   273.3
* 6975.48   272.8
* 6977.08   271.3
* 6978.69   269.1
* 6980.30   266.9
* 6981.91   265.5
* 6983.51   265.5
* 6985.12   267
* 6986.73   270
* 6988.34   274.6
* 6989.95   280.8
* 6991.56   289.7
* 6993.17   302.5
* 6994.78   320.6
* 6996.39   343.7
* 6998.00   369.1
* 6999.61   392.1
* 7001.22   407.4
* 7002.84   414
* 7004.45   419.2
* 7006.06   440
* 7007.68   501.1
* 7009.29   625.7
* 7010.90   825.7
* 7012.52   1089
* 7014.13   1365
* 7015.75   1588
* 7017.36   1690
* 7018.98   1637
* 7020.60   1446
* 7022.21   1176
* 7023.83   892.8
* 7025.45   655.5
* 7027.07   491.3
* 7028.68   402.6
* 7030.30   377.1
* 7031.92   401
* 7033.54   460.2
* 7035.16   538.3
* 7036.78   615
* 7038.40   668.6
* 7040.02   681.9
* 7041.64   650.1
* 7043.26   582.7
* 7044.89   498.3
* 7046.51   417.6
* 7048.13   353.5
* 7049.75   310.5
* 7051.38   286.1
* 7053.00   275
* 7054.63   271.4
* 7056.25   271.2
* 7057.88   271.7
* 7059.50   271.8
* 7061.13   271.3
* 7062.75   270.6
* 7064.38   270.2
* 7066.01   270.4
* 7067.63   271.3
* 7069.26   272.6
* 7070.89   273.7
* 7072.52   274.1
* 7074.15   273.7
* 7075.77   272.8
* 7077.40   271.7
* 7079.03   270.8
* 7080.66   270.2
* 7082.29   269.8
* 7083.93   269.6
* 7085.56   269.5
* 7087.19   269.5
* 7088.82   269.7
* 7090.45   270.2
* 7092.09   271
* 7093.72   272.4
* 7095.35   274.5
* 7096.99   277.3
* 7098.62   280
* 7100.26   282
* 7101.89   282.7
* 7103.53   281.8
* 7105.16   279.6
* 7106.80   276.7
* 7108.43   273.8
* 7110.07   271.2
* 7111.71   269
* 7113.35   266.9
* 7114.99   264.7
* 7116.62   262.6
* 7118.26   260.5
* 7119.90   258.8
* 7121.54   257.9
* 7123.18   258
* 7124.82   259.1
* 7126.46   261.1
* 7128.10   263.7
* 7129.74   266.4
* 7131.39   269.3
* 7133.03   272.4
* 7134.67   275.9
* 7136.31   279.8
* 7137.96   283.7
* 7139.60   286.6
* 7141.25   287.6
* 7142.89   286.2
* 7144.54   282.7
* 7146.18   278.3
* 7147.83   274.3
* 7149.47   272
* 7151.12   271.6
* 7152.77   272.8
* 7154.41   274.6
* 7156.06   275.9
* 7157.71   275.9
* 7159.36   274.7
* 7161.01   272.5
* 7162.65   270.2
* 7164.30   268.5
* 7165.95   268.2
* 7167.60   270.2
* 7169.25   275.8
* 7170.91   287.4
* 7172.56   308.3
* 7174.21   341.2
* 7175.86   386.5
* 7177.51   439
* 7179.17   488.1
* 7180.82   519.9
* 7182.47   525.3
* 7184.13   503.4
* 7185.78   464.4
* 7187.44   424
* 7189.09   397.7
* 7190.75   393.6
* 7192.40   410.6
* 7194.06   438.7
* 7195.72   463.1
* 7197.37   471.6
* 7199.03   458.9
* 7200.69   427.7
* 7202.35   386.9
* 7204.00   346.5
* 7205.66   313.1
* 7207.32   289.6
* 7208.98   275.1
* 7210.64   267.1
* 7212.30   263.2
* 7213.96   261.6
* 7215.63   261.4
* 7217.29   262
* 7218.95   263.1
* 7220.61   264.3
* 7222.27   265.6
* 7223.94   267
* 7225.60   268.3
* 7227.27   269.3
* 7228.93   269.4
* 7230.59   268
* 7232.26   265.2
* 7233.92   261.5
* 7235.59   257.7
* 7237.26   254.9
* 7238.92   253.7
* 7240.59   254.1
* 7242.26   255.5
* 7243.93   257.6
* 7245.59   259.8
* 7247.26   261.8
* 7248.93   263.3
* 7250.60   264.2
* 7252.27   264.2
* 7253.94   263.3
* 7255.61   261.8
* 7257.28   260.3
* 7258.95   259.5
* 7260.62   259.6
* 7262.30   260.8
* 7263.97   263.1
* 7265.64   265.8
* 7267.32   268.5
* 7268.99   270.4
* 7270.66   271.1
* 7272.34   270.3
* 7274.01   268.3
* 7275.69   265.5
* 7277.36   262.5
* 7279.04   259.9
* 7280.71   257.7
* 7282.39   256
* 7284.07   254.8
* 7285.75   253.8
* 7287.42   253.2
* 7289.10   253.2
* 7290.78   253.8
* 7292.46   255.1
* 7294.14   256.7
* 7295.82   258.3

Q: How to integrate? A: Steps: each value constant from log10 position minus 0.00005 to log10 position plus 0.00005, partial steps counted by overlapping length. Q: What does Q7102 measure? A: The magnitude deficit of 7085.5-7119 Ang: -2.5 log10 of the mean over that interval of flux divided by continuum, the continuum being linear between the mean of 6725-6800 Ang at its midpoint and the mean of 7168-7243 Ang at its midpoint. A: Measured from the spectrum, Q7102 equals 0.19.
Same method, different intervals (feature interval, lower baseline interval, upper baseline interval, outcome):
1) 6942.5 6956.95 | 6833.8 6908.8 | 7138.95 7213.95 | 0.08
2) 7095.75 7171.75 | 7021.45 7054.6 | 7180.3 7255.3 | 0.46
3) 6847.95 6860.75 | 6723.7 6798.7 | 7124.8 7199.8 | 0.05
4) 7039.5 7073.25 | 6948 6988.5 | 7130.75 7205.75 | -0.14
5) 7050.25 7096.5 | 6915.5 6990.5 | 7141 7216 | 0.15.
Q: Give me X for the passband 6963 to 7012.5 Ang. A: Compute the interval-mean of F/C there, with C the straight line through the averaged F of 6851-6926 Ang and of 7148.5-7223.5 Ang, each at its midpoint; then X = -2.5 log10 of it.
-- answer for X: -0.18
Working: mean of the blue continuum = 276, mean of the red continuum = 342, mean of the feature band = 353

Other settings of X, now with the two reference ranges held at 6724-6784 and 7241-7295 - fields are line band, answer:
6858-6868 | 0.01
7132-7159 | -0.05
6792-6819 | 0.00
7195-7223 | -0.23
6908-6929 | 0.01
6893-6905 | 0.00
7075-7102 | -0.02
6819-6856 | 0.00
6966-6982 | 0.01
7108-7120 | 0.01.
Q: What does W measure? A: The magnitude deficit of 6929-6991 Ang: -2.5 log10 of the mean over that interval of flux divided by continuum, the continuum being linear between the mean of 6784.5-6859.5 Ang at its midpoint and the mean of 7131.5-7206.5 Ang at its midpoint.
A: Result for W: 0.117 mag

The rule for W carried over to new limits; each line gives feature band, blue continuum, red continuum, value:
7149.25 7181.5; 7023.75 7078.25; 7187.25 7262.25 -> 0.05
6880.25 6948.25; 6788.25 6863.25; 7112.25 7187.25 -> 0.04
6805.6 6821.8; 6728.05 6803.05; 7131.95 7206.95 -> 0.06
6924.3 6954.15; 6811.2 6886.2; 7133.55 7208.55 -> 0.08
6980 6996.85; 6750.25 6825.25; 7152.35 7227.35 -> 0.09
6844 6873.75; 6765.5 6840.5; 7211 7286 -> 0.00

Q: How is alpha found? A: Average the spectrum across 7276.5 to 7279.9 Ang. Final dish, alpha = 262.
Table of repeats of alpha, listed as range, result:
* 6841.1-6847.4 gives 278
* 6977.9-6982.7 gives 267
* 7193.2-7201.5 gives 452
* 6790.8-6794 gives 285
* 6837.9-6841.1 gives 276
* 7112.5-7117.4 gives 265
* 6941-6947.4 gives 271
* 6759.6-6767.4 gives 284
